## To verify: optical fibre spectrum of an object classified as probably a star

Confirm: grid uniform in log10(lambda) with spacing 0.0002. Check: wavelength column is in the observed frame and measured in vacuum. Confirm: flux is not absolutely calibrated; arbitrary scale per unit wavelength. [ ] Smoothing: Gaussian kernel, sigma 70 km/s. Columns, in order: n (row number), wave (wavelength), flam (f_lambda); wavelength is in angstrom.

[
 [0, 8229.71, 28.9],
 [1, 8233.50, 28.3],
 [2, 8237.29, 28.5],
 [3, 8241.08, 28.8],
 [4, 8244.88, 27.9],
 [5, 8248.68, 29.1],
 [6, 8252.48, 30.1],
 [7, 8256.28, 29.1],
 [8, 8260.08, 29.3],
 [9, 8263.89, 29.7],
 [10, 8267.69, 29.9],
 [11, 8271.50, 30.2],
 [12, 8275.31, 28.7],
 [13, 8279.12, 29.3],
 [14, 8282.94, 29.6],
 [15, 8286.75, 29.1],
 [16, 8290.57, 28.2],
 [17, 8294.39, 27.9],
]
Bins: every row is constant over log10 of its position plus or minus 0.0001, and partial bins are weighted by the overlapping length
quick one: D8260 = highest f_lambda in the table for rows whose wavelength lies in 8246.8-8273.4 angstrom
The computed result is 30.2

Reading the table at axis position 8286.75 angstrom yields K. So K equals 29.1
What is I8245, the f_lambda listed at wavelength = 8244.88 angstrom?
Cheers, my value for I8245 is 27.9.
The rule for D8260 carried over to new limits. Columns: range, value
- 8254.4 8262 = 29.3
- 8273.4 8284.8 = 29.6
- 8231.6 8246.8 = 28.8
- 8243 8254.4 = 30.1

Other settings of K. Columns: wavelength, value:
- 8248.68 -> 29.1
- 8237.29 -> 28.5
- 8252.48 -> 30.1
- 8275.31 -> 28.7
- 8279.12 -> 29.3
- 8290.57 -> 28.2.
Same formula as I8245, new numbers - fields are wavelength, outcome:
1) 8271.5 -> 30.2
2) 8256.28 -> 29.1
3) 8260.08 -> 29.3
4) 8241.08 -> 28.8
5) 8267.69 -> 29.9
